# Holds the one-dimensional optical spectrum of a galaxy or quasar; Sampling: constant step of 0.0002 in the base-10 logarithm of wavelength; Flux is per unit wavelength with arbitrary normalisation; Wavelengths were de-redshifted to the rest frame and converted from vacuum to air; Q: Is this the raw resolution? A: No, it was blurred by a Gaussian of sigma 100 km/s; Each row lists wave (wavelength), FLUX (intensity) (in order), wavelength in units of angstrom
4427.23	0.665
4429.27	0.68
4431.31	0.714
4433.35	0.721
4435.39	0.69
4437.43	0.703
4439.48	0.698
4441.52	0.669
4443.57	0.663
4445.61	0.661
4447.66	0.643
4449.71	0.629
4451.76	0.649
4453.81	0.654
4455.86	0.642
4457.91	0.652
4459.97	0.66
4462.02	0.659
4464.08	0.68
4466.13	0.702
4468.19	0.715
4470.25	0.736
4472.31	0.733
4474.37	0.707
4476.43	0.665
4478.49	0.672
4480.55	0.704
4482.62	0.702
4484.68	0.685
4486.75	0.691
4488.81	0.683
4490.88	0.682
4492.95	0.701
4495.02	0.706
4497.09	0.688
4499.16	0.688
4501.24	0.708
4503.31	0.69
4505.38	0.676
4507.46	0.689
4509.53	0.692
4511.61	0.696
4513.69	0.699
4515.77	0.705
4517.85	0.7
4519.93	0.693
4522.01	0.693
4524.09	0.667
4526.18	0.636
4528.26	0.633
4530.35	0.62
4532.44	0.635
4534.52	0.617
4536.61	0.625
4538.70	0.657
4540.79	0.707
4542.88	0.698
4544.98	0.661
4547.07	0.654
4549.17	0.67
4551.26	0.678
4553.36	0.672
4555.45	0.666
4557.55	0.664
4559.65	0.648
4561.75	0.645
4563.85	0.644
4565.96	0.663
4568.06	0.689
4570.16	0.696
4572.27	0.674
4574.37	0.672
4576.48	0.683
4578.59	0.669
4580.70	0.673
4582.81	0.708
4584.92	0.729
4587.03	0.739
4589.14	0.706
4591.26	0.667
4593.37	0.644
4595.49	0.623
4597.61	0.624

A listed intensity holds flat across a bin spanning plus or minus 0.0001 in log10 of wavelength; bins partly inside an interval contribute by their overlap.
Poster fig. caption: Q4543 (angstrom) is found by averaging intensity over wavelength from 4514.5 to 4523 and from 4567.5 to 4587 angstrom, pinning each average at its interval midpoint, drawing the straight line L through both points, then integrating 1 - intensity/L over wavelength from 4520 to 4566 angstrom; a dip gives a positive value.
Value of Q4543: 2.5 angstrom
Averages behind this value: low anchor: 0.698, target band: 0.658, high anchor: 0.691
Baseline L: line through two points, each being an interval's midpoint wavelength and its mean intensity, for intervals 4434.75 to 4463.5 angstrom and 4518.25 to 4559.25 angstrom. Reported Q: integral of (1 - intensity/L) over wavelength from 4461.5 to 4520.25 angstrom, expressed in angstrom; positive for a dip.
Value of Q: -3.0 angstrom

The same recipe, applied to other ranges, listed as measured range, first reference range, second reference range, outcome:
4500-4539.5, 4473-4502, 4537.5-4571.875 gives 0.6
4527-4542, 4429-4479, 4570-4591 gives 1.0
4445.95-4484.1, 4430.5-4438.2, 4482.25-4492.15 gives 1.0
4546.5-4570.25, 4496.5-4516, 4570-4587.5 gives 0.9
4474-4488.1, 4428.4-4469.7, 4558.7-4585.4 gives -0.3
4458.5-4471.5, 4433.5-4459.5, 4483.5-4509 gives -0.3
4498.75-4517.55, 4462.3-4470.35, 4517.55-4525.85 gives -0.2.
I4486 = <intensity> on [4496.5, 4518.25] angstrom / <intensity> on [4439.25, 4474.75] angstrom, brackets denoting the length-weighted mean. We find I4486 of 1.0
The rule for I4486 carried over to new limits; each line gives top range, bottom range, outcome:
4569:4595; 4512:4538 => 1.04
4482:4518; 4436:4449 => 1.03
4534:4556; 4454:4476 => 0.97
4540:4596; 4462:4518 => 0.97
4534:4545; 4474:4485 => 0.96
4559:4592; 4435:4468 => 1.02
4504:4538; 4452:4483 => 0.98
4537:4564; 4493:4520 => 0.96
